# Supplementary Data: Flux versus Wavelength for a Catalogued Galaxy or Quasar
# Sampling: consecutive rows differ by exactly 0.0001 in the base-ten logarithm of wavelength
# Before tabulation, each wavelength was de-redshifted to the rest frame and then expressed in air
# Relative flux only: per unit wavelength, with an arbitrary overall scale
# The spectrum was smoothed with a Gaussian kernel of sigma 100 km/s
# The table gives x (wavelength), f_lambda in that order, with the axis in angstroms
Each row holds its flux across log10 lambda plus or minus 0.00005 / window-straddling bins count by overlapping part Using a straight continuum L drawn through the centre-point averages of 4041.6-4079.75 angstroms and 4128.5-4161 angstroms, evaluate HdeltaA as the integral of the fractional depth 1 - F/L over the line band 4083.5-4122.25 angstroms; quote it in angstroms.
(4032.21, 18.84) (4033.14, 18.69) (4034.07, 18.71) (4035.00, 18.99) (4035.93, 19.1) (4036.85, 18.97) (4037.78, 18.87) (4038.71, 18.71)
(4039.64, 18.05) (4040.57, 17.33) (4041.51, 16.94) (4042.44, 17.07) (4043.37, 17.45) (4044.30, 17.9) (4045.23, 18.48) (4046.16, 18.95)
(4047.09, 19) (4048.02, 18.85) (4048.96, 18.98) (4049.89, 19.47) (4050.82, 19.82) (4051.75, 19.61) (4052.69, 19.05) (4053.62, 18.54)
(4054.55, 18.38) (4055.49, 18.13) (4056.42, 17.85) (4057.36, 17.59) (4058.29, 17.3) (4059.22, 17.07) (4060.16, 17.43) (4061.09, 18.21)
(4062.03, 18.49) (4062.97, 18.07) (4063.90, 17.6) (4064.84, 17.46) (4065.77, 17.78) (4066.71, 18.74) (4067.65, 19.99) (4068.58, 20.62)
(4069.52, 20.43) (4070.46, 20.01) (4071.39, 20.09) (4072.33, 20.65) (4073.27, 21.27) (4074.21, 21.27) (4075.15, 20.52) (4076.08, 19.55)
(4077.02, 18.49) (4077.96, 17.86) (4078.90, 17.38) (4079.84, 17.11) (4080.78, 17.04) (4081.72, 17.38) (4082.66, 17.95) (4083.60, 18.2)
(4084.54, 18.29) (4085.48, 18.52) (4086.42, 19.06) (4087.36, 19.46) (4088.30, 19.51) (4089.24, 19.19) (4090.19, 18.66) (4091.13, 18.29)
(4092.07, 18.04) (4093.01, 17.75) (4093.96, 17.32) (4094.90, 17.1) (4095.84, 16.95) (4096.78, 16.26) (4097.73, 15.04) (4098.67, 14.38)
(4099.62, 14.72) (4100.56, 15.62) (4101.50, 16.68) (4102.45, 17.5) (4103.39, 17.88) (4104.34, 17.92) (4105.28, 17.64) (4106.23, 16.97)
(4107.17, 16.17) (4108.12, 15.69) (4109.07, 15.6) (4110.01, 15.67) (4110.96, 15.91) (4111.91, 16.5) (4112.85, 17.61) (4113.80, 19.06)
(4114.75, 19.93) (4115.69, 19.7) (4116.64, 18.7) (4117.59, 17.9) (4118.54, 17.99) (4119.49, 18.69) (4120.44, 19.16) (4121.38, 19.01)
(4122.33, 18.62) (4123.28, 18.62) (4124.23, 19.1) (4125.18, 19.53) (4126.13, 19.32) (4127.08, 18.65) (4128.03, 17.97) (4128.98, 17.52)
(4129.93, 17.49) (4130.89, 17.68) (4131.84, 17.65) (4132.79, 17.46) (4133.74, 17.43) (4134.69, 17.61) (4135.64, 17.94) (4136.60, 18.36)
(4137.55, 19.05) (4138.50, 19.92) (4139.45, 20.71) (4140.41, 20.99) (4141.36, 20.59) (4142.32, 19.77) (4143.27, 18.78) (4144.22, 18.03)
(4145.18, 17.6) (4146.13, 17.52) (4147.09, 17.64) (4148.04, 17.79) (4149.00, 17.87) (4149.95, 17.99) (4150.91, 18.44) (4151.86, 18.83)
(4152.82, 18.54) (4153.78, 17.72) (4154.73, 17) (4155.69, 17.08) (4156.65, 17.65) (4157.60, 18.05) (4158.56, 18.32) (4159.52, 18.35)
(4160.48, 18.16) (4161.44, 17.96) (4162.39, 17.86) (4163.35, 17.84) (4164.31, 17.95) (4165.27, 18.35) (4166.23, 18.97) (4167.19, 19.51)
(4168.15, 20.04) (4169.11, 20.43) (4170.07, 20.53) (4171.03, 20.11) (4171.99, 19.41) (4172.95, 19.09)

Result 2.0 angstroms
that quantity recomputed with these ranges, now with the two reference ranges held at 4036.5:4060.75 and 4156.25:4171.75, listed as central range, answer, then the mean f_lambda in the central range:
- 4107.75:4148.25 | 0.7 angstroms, 18.3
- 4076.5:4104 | 1.4 angstroms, 17.5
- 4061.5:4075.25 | -0.8 angstroms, 19.5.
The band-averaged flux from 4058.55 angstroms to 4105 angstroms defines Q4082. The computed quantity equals 18.2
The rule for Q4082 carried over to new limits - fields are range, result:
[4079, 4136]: 17.7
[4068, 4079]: 19.9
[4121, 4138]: 18.3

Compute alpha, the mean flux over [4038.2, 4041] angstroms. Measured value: 18.1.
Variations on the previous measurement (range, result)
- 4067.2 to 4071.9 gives 20.3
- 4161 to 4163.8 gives 17.9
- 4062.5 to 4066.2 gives 17.8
